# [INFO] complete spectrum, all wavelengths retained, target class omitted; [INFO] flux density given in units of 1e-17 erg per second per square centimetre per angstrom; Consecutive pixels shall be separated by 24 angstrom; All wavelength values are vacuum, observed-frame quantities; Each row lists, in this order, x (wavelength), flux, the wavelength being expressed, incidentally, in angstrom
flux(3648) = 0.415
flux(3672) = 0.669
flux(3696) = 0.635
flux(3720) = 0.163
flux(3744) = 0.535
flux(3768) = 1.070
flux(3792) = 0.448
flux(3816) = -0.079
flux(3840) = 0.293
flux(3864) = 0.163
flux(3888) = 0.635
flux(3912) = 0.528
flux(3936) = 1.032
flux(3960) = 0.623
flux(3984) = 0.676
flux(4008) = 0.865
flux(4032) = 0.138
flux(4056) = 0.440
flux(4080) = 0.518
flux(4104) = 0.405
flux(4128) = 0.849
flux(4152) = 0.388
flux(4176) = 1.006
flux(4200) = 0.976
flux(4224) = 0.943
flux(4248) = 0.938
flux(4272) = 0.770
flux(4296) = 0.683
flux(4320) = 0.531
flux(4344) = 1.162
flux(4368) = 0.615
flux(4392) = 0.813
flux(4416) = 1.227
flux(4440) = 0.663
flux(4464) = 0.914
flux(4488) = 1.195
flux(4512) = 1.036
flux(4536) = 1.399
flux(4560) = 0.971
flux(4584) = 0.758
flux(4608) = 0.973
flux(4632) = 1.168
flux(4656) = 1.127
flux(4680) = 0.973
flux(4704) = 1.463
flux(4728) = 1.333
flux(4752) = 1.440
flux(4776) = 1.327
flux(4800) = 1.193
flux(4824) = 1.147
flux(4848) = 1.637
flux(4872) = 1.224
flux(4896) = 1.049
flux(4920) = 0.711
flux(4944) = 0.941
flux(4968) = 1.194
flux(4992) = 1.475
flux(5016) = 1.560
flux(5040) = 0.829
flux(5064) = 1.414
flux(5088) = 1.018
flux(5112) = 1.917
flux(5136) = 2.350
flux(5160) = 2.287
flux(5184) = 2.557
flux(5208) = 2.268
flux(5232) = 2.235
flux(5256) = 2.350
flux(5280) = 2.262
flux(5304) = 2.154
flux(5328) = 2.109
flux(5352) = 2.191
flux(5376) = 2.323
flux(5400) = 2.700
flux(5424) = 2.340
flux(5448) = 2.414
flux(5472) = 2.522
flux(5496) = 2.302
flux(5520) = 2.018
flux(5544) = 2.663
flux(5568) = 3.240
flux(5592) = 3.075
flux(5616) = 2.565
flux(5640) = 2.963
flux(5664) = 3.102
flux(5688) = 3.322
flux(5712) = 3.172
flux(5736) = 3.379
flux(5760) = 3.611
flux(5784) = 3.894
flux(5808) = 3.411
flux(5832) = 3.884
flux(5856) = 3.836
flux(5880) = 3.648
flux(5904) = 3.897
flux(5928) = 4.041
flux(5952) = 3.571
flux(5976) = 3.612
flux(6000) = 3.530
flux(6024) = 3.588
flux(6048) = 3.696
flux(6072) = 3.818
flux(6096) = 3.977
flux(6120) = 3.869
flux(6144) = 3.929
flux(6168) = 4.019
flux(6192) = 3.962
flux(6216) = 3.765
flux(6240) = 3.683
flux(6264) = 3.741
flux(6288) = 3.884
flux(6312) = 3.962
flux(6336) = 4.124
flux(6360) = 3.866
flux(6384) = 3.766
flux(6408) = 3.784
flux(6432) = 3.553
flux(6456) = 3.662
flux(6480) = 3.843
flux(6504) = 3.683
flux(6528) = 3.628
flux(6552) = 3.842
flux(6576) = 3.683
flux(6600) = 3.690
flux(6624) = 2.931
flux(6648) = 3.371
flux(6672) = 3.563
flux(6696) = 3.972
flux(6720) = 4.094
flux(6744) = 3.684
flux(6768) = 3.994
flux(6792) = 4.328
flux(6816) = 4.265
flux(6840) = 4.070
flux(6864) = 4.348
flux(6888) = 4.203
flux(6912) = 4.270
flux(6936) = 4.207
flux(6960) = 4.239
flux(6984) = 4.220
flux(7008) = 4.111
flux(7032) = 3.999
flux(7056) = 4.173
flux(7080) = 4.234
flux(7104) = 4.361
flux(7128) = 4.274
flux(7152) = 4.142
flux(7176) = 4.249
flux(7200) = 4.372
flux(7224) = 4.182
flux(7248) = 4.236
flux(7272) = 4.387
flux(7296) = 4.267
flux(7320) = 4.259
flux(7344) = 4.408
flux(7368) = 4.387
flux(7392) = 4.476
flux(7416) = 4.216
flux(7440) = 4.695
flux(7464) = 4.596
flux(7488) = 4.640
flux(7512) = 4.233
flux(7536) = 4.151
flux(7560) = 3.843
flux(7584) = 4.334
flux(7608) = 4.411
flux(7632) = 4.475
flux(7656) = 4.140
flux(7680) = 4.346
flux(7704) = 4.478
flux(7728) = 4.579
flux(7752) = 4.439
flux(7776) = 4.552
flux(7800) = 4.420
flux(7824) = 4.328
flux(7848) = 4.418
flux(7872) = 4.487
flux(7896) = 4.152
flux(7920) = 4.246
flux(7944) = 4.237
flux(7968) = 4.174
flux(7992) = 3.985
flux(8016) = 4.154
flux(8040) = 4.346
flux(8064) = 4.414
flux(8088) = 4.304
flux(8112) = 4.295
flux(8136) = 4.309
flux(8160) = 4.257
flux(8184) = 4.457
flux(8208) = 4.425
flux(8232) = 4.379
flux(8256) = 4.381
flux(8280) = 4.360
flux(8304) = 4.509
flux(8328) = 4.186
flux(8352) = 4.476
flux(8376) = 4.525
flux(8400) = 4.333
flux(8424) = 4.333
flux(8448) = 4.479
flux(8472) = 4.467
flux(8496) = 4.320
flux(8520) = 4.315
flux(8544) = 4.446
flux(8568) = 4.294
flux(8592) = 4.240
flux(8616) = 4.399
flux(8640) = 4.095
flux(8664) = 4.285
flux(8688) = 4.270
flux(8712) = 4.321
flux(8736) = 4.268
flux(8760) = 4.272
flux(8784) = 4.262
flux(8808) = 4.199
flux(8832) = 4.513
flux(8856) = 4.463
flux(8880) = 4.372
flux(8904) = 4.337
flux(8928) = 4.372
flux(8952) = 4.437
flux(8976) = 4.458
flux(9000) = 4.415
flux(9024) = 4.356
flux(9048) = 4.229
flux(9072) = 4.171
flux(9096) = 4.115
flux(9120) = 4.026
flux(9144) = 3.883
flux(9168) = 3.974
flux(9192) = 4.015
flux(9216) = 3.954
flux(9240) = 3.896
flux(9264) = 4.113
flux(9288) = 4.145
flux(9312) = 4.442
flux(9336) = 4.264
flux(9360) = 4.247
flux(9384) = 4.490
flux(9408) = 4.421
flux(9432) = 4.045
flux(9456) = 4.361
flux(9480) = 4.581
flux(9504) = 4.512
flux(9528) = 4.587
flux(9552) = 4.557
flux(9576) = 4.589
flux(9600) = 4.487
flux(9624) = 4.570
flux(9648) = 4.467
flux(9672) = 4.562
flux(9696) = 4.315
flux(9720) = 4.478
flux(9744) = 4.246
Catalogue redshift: 0.281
